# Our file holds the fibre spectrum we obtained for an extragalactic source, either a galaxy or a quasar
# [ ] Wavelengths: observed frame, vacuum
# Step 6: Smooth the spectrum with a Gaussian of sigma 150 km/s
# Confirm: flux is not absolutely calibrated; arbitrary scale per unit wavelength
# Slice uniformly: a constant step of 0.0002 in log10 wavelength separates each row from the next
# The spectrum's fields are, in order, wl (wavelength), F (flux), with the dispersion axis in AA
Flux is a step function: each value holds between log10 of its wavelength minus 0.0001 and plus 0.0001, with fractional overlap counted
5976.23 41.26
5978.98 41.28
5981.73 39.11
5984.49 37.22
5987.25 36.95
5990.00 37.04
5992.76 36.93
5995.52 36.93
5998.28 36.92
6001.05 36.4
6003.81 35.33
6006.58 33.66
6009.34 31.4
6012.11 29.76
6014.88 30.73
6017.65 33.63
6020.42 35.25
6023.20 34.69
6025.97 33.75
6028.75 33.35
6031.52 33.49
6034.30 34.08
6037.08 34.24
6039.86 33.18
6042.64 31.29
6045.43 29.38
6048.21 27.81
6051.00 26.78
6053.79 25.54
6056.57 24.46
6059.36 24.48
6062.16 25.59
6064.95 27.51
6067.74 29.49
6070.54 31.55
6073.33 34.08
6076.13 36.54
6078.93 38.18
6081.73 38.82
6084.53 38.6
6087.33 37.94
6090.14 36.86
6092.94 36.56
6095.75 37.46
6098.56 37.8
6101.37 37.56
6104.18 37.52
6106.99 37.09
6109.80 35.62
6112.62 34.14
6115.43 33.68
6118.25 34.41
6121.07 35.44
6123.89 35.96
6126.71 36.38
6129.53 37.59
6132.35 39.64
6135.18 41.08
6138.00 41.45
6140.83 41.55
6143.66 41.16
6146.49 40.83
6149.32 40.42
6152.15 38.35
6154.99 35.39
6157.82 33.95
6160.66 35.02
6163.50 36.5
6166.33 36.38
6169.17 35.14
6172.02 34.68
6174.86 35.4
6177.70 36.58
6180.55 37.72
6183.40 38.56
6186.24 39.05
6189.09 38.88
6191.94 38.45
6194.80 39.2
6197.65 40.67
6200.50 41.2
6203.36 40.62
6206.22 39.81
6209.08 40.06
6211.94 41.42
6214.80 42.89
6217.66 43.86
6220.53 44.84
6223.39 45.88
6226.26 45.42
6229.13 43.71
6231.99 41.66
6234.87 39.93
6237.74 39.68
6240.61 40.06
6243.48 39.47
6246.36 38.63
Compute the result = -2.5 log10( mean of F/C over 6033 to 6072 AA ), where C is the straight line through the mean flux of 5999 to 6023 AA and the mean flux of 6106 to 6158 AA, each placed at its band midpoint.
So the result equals 0.20 mag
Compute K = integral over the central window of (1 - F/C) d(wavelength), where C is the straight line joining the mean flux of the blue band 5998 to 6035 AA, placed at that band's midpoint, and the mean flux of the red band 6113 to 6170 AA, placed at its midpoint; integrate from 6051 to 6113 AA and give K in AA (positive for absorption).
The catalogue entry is 3.6 AA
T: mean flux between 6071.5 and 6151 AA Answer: 37.6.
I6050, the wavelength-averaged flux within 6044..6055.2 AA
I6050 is 27.4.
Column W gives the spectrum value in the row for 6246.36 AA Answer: 38.63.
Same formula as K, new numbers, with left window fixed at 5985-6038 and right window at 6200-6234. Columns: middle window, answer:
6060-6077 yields 3.0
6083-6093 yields 0.0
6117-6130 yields 1.0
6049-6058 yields 2.6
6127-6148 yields -0.4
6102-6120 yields 1.4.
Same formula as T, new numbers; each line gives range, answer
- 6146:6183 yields 36.6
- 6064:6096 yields 35.3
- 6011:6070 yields 30.4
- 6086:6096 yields 37.2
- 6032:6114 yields 33.1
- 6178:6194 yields 38.4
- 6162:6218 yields 38.8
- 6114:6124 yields 34.7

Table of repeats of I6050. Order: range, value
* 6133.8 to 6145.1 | 41.3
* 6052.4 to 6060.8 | 24.8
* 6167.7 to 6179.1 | 35.4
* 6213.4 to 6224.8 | 44.4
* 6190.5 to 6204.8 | 40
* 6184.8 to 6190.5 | 39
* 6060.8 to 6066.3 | 26.6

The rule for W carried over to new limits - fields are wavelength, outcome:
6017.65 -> 33.63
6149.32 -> 40.42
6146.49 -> 40.83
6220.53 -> 44.84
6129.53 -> 37.59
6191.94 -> 38.45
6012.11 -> 29.76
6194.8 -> 39.2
